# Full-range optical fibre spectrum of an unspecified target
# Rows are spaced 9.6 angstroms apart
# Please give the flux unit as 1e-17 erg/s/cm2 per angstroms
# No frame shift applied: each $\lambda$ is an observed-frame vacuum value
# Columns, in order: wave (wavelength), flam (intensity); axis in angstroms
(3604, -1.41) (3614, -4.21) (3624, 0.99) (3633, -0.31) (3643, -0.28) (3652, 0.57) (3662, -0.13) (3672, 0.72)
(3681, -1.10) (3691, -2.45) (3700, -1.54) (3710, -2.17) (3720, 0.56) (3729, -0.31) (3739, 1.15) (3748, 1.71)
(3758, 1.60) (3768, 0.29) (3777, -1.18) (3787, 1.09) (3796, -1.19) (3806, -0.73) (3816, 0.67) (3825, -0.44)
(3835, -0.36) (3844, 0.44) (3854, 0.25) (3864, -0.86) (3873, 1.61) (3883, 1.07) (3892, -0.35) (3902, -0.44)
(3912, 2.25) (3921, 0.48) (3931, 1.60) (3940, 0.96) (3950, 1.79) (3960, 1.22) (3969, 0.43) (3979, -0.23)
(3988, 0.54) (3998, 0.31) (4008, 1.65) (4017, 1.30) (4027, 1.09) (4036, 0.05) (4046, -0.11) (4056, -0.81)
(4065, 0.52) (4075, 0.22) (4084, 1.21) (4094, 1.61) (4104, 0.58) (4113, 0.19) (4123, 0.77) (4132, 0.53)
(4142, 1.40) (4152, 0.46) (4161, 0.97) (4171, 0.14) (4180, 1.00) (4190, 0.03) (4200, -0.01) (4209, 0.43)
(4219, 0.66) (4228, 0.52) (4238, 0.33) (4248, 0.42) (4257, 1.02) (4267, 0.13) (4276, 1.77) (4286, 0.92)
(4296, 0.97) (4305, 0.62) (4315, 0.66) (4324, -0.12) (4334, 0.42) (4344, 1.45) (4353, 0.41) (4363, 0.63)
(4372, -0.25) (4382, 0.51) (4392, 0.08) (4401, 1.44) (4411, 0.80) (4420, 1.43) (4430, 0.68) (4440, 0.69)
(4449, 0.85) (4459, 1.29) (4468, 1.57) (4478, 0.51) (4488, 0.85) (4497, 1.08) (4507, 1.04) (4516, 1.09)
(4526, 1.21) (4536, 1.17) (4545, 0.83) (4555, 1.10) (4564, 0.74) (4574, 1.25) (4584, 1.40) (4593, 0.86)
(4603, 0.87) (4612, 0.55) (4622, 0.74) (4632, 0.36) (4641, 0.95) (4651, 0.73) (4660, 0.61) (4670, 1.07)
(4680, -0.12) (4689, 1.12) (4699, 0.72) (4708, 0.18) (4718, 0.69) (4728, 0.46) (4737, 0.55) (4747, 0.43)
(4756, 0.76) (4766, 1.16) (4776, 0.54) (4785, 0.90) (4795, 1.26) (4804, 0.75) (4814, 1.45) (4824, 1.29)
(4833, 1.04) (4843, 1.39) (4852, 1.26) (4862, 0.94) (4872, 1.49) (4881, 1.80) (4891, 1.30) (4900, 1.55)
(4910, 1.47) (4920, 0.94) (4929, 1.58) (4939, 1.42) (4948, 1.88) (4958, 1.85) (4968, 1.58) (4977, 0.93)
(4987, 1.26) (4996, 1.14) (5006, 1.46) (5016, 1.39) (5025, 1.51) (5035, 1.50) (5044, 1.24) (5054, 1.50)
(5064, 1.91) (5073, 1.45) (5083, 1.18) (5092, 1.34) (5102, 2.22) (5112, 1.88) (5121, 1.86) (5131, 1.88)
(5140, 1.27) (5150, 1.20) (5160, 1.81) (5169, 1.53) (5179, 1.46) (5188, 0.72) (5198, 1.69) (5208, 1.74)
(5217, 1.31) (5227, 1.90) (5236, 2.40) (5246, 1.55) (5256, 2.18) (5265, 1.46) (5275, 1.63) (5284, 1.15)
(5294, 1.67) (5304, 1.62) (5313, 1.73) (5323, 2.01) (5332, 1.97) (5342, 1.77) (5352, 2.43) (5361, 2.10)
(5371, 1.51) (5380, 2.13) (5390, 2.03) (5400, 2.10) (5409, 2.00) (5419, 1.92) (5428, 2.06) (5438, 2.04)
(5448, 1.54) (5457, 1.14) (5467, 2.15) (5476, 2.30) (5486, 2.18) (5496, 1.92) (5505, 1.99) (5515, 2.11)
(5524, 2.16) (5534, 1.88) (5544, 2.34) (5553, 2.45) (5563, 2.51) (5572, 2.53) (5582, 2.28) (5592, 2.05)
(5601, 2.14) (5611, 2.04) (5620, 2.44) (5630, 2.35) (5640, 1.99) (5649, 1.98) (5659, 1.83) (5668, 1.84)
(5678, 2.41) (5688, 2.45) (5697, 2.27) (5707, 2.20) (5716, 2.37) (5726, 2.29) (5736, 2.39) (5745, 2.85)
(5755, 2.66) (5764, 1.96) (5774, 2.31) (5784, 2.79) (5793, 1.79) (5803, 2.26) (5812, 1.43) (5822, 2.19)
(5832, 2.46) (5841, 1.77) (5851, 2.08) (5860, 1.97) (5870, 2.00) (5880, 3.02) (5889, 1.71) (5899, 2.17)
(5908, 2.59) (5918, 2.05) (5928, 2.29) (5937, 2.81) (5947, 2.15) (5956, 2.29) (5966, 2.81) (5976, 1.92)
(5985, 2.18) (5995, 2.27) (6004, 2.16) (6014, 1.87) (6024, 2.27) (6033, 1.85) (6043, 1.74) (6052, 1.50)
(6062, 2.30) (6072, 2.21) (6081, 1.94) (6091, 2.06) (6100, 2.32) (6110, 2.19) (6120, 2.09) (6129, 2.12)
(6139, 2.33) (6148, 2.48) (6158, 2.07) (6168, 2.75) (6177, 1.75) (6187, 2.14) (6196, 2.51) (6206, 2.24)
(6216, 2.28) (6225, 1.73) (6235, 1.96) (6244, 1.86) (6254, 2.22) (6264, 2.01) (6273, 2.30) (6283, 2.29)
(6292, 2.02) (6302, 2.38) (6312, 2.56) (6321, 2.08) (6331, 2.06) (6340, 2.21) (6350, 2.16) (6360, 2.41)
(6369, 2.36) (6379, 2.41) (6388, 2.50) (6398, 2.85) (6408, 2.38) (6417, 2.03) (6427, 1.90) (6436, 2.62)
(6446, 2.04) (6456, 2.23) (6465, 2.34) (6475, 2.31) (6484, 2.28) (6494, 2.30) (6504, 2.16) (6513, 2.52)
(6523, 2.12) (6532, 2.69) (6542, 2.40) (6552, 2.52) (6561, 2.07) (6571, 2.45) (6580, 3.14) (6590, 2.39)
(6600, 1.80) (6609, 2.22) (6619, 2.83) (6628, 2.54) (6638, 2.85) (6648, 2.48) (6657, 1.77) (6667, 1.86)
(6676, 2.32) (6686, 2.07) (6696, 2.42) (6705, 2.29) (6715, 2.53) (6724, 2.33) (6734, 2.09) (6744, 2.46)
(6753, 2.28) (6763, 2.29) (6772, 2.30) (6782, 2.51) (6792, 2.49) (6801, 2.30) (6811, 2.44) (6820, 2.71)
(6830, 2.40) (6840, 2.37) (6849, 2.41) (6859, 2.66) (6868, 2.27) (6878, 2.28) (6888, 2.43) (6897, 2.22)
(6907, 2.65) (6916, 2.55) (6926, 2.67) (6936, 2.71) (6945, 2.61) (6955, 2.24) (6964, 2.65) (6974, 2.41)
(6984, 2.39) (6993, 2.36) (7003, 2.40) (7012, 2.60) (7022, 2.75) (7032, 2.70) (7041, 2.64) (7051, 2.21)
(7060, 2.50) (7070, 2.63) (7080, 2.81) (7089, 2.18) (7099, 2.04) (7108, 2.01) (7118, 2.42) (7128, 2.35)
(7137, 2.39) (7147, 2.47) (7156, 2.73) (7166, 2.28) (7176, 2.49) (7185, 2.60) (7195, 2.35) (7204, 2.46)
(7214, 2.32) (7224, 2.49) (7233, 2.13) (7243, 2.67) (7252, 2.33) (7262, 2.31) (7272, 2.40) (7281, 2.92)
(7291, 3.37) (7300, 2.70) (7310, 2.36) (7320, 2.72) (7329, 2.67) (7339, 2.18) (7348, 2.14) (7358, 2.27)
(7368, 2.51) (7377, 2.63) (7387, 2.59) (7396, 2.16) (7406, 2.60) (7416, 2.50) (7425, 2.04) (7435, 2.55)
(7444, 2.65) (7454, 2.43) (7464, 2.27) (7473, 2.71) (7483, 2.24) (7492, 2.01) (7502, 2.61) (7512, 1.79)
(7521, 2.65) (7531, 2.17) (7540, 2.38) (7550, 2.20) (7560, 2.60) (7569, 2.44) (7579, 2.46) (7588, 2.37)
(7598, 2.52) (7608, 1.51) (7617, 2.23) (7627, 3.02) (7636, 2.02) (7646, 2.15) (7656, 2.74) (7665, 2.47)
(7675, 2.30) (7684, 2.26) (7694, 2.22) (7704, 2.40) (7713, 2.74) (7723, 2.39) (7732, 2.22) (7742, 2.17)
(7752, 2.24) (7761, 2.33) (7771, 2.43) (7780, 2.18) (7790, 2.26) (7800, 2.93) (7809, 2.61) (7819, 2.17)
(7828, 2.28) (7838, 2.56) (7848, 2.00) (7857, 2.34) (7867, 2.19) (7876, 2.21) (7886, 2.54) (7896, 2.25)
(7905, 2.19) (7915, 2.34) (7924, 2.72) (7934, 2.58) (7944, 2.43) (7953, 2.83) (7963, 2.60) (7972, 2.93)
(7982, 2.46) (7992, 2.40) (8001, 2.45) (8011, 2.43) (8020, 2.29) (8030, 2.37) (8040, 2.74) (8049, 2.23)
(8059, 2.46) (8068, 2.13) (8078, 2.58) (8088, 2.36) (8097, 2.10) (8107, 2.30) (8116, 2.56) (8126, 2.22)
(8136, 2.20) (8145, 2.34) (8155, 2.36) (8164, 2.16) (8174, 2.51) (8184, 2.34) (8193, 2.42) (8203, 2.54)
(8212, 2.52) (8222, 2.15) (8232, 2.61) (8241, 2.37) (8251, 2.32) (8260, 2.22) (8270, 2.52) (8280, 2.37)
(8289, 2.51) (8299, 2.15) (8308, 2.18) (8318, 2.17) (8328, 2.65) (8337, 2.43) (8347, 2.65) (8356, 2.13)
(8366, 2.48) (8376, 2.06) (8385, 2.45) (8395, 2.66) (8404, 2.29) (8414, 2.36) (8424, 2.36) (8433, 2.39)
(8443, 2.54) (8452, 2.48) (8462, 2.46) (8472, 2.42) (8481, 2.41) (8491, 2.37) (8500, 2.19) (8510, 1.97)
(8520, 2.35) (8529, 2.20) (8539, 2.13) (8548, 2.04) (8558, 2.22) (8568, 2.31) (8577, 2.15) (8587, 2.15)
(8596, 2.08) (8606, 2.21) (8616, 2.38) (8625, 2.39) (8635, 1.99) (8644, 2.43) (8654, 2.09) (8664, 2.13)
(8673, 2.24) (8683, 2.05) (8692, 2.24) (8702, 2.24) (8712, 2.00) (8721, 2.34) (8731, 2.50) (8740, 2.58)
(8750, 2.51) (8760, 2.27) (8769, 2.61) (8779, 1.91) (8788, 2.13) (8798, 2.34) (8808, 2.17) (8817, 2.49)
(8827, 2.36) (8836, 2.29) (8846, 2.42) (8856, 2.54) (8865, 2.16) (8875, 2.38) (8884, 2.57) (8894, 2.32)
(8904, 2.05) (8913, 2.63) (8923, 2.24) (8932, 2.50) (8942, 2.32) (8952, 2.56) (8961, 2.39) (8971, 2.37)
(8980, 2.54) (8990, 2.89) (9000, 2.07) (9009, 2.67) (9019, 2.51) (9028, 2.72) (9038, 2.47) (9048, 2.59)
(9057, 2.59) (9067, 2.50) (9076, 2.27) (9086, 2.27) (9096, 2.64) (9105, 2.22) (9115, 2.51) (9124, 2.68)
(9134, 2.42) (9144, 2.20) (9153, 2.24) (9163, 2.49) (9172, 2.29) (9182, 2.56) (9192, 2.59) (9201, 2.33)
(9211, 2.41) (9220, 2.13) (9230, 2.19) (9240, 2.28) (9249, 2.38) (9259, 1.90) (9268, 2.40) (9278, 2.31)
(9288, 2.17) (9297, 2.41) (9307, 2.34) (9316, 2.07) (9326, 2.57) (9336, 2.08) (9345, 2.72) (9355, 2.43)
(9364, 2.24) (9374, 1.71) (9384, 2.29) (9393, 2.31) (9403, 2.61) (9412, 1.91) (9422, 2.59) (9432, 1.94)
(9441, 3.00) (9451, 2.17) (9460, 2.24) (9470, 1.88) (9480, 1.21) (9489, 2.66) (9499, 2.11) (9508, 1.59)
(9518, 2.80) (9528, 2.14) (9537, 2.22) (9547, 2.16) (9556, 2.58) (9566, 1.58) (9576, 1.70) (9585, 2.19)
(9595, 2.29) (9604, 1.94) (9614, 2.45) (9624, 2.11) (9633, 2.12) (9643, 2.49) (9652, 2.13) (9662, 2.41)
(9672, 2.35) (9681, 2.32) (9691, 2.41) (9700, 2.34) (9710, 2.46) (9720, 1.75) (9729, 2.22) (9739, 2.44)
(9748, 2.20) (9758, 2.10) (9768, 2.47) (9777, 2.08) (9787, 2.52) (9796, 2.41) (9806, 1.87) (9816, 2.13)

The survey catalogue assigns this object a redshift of 0.205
